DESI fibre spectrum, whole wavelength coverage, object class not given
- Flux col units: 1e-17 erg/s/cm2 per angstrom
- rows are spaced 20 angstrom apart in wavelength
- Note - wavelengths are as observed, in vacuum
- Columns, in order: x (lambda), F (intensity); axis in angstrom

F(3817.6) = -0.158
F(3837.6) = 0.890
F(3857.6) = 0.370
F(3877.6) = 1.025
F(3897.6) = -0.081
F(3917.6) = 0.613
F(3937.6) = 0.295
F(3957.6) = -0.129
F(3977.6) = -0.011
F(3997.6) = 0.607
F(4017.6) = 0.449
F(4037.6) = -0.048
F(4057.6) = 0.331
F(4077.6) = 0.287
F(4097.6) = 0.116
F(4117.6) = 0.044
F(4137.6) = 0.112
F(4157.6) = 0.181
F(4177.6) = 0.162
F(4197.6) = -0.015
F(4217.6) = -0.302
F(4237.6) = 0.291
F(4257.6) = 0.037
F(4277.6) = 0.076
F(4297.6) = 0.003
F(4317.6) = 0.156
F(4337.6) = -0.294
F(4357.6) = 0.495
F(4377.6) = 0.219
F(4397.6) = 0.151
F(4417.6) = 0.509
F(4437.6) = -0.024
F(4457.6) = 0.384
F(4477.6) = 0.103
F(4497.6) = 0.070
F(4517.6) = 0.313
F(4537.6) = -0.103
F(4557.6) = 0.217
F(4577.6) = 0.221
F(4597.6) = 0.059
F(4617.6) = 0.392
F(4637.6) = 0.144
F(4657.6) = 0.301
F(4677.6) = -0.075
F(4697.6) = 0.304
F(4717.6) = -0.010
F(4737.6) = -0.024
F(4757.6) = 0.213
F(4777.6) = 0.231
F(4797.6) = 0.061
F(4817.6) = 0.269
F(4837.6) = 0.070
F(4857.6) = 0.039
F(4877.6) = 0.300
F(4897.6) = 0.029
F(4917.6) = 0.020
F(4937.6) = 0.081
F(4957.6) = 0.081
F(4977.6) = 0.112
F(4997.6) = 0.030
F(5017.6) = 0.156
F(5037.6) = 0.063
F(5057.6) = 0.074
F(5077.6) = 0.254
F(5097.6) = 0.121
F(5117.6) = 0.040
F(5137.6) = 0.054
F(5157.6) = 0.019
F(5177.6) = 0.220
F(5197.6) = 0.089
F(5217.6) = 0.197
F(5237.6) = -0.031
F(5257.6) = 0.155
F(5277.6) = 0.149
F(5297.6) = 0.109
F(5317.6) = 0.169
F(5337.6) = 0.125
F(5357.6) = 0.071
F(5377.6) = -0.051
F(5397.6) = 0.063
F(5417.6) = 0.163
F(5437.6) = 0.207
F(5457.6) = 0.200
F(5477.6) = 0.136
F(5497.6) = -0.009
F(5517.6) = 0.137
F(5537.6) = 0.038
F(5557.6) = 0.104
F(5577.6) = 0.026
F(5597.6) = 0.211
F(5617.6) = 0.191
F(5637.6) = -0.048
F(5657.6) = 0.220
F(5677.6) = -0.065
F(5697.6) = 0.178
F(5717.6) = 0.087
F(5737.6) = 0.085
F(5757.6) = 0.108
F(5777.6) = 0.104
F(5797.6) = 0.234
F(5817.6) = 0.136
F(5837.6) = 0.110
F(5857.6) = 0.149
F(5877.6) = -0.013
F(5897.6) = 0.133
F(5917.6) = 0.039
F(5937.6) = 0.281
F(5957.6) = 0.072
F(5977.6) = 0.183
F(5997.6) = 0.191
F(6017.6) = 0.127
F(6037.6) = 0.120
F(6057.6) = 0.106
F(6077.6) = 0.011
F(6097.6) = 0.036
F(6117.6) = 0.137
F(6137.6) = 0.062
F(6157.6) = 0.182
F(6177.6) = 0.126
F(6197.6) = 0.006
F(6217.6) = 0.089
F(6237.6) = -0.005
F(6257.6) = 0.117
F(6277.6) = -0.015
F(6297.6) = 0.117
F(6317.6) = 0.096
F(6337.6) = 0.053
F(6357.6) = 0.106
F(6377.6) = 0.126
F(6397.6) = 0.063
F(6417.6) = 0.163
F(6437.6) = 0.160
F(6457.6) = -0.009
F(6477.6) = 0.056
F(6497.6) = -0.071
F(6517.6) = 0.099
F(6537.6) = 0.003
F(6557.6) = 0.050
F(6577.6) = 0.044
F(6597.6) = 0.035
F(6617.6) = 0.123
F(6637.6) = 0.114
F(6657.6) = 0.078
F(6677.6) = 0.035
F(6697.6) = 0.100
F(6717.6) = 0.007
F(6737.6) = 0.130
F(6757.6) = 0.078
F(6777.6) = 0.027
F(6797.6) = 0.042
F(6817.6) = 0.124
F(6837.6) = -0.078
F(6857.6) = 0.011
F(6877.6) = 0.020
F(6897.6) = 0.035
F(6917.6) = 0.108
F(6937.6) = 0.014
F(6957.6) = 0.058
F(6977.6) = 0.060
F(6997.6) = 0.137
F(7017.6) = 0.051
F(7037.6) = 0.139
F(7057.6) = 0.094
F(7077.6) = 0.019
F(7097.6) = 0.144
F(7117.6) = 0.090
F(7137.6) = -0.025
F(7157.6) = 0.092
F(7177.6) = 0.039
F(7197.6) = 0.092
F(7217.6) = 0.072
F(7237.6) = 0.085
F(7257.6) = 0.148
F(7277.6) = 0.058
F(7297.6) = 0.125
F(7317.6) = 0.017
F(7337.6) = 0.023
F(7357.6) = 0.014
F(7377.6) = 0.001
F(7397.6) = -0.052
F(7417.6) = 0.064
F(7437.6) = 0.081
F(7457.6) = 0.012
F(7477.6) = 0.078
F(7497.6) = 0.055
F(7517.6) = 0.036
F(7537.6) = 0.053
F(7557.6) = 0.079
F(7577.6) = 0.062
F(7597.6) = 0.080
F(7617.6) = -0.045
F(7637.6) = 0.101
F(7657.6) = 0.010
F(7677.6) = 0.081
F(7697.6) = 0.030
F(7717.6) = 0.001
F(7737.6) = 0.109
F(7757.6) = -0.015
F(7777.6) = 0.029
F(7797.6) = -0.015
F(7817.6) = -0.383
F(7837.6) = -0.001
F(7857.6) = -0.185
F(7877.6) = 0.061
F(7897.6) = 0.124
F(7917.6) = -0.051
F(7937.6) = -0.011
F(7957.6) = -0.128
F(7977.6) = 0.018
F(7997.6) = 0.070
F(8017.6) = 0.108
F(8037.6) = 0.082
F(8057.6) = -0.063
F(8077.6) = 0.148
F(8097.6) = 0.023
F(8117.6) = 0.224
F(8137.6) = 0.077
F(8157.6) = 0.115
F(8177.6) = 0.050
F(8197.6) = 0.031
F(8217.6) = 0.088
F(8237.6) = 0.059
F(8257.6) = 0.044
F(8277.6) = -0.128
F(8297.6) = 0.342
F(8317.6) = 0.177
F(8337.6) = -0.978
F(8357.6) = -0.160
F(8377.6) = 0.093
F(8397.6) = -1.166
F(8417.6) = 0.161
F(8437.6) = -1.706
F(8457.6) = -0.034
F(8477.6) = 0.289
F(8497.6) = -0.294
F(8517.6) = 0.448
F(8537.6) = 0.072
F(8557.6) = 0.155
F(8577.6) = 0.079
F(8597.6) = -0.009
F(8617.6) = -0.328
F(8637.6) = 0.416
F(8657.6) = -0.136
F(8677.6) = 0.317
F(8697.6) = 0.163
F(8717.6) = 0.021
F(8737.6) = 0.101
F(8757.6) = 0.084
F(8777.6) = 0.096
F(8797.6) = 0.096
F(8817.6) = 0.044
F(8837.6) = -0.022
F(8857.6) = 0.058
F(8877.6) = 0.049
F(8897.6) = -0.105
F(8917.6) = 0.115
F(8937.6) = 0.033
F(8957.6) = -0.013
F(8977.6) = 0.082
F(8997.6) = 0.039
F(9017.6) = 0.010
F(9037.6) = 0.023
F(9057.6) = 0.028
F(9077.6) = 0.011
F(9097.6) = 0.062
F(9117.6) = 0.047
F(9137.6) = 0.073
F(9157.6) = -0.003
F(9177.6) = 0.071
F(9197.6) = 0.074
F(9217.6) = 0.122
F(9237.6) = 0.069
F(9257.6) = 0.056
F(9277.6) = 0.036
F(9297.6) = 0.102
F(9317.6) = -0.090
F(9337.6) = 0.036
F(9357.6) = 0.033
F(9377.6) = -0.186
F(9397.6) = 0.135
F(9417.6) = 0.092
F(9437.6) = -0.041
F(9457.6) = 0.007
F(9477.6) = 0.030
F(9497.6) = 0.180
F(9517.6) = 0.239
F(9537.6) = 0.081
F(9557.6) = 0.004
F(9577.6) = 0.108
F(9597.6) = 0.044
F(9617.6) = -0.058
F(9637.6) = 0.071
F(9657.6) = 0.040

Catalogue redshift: 0.71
